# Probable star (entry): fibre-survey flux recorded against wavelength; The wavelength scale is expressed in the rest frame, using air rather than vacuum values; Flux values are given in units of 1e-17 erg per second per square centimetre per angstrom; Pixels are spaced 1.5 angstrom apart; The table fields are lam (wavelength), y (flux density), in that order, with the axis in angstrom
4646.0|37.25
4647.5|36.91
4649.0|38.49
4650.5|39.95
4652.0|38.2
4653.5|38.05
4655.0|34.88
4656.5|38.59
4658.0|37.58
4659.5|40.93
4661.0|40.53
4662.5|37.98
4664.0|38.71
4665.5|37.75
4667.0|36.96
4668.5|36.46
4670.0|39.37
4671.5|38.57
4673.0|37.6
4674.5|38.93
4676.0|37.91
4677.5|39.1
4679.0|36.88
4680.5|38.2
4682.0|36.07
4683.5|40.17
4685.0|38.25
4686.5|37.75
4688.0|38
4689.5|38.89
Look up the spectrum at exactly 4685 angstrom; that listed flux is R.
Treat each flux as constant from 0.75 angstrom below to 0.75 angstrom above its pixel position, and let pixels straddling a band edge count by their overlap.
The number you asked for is 38.25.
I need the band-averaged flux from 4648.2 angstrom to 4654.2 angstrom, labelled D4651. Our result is 38.7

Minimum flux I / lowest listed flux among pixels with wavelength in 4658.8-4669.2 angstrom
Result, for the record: 36.46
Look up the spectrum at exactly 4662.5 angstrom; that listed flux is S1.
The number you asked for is 37.98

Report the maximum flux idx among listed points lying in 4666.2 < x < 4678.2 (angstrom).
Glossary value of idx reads 39.37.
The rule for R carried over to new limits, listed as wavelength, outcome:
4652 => 38.2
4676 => 37.91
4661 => 40.53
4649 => 38.49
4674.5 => 38.93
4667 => 36.96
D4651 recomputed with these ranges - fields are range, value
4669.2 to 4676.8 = 38.5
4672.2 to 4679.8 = 38.1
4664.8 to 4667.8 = 37.3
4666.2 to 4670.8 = 37.6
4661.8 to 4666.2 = 38.2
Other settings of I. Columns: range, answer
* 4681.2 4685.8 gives 36.07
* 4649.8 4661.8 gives 34.88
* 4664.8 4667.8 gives 36.96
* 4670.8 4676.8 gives 37.6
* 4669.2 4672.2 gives 38.57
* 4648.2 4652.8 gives 38.2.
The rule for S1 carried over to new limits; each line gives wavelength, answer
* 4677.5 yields 39.1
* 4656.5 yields 38.59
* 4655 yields 34.88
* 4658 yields 37.58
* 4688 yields 38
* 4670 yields 39.37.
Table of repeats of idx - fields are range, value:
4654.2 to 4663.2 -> 40.93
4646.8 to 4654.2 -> 39.95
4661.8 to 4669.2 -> 38.71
